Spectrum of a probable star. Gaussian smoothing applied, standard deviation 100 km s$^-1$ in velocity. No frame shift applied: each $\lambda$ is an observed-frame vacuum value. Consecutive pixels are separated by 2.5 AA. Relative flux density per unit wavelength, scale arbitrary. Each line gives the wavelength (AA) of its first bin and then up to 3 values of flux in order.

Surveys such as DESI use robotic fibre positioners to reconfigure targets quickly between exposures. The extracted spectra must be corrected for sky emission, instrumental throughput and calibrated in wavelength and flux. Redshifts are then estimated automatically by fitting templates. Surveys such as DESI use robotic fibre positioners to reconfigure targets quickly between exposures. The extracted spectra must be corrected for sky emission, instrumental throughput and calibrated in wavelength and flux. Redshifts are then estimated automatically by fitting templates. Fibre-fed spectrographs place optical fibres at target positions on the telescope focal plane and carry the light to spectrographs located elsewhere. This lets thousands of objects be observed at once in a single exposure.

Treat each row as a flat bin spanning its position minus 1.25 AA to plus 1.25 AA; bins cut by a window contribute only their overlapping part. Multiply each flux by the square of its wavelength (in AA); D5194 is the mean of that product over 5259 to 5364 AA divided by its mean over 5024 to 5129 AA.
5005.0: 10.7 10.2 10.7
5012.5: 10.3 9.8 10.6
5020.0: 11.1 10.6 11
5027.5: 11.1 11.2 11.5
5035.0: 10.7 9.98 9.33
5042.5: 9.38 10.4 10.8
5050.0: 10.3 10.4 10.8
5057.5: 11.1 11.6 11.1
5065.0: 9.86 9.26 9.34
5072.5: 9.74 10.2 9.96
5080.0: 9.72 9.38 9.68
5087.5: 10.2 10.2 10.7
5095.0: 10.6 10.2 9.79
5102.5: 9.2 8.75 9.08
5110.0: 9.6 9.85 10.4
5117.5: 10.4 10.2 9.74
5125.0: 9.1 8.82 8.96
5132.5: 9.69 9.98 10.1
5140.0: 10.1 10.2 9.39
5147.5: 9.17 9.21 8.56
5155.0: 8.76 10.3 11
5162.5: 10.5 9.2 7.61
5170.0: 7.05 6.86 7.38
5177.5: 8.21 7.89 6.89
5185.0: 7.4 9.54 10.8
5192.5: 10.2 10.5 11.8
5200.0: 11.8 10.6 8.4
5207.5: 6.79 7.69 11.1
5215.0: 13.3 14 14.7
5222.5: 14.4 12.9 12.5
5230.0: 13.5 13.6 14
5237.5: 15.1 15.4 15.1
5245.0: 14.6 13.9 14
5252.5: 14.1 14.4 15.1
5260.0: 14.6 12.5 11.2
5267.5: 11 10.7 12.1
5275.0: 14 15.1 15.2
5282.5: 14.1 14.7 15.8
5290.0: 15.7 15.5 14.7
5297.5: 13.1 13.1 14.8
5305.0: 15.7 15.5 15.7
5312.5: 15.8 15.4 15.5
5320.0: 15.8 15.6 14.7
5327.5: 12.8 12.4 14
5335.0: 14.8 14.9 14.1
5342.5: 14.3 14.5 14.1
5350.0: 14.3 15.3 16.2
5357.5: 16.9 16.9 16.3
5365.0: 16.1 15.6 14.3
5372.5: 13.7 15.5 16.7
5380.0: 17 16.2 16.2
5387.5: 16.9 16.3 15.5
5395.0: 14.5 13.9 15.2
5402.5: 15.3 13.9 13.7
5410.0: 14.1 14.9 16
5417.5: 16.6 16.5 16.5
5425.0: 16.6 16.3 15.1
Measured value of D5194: 1.57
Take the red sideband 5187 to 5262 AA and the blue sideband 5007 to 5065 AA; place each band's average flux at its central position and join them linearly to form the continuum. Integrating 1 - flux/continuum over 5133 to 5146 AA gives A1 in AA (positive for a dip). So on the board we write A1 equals 2.0 AA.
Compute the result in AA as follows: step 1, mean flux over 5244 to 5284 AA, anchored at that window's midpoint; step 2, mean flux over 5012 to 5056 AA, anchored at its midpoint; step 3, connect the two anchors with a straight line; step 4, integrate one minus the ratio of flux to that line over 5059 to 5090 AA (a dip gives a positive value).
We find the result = 2.9 AA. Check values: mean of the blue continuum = 10.5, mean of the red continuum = 13.5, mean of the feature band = 10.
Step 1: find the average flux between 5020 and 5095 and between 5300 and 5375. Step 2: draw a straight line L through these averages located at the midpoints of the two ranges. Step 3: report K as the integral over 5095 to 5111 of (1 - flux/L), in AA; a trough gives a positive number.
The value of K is 2.3 AA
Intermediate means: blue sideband 10.3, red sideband 15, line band 9.52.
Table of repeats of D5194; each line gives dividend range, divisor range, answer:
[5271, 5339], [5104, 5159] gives 1.64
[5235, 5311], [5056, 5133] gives 1.54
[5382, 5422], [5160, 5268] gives 1.44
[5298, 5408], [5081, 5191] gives 1.76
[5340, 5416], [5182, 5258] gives 1.33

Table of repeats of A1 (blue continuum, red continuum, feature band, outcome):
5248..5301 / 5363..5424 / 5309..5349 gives -0.2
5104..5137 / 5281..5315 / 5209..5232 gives -0.2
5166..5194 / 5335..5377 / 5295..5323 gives -3.6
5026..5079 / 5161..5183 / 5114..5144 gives -3.1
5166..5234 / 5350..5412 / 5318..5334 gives -0.5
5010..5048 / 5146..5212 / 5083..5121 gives -0.5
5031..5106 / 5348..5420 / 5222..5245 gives -2.0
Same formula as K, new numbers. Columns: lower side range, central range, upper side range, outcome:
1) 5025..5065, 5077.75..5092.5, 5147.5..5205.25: 0.4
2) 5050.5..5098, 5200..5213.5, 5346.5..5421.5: 3.6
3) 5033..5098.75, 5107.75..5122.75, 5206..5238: 1.3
